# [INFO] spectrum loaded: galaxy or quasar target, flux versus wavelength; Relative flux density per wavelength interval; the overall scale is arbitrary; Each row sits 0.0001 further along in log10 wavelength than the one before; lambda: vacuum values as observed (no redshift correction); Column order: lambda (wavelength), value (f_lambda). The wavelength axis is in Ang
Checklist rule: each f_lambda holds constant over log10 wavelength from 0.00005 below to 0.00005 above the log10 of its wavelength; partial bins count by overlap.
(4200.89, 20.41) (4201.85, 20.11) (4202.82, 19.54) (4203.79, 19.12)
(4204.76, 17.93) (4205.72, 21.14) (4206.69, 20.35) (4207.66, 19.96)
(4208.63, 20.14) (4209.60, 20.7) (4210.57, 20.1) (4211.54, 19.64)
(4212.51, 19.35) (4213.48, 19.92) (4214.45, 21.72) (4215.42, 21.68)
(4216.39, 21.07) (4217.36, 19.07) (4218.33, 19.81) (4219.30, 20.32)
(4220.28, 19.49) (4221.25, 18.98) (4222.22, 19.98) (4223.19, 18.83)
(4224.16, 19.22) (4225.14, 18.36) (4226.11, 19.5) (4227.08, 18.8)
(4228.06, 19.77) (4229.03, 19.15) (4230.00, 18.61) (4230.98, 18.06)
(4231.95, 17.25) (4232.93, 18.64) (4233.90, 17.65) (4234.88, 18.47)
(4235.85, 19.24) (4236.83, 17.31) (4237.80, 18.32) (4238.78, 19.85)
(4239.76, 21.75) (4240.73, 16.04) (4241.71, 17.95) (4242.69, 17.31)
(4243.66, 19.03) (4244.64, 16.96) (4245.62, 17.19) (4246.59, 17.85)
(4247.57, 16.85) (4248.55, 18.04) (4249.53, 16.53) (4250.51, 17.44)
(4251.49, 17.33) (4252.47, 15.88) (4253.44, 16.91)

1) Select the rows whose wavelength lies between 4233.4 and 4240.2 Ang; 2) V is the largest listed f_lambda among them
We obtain 21.75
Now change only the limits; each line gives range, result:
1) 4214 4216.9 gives 21.72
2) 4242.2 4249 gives 19.03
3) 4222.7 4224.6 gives 19.22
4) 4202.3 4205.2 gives 19.54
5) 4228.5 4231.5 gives 19.15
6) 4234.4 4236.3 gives 19.24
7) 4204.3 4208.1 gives 21.14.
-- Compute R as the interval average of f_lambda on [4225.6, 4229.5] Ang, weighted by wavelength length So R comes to 19.3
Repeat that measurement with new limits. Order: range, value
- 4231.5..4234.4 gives 17.8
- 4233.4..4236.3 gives 18.5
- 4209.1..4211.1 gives 20.4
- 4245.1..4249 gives 17.5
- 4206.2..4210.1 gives 20.3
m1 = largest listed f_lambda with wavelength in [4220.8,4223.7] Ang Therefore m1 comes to 19.98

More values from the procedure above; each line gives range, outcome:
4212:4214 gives 19.92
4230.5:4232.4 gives 18.06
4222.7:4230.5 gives 19.77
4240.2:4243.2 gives 17.95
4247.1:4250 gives 18.04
